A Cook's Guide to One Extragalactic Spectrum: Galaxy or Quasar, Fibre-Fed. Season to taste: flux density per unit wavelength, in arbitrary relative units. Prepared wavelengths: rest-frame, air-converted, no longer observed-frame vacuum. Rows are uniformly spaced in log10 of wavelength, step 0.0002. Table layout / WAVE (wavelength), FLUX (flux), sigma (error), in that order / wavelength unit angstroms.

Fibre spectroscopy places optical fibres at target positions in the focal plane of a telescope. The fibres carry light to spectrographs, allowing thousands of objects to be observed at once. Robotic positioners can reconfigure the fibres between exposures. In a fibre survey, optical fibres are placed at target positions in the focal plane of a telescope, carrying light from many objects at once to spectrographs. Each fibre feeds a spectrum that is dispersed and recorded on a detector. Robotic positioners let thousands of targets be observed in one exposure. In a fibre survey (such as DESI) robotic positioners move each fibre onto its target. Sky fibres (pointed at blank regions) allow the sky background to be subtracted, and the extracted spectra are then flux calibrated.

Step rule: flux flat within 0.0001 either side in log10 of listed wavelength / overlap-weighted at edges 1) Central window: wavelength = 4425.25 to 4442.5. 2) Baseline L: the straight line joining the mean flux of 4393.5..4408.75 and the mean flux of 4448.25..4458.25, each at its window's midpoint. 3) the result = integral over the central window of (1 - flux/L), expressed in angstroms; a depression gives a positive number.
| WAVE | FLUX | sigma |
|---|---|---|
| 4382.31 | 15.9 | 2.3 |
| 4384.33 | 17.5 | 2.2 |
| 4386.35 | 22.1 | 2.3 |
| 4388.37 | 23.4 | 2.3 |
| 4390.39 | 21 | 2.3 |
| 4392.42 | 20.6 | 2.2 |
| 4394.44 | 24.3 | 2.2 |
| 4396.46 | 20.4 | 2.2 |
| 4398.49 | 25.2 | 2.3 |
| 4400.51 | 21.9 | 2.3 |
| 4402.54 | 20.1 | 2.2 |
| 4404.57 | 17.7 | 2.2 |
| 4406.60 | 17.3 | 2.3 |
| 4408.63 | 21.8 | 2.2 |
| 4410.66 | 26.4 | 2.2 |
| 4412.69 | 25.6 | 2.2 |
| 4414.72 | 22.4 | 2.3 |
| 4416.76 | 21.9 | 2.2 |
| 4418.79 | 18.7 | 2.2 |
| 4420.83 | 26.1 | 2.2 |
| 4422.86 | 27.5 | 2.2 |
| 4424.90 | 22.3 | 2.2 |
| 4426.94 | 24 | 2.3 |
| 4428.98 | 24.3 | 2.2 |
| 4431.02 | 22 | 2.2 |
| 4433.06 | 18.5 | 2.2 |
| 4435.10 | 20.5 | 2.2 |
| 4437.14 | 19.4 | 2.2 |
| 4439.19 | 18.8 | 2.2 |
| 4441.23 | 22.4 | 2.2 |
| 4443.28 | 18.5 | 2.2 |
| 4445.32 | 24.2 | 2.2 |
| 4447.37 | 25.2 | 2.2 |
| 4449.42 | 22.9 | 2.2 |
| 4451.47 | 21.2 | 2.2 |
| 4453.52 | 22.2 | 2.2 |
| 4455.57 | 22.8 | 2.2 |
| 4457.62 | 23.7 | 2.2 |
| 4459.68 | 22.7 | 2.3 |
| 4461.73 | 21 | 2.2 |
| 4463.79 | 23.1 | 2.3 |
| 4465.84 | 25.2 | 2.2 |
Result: 0.6 angstroms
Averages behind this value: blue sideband 21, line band 21.2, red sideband 22.6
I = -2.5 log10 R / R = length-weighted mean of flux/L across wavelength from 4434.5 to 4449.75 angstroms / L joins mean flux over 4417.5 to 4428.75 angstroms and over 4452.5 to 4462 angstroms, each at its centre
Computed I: 0.08 mag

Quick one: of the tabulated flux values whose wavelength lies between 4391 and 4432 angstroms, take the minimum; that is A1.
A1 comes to 17.3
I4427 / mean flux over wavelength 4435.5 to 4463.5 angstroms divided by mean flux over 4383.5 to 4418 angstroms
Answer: 1.01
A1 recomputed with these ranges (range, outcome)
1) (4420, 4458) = 18.5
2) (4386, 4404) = 20.1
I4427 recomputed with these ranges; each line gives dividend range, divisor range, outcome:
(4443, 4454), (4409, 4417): 0.94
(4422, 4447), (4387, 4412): 1.01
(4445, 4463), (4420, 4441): 1.02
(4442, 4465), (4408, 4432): 0.95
